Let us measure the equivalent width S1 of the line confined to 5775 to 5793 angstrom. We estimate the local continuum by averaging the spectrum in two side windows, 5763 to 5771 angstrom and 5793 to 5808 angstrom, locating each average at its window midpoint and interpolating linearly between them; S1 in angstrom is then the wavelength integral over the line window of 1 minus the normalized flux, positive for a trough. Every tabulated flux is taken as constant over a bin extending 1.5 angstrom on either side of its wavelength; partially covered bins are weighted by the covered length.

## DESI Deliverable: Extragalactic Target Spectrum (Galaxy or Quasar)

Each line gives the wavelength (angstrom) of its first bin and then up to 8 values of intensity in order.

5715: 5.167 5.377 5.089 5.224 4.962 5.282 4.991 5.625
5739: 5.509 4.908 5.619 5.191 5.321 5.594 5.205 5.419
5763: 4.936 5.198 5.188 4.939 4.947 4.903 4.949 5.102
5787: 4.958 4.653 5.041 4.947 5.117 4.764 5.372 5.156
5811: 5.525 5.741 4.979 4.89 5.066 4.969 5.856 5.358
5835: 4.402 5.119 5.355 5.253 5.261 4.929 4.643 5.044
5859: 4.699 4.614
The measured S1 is 0.59 angstrom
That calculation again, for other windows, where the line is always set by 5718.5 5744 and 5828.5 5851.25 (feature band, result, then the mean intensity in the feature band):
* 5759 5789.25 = 0.9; 5.04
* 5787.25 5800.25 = 0.6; 4.94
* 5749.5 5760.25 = -0.4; 5.38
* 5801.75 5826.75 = -0.1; 5.19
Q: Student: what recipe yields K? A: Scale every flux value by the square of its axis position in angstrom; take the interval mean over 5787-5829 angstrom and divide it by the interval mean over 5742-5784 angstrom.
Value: 1.0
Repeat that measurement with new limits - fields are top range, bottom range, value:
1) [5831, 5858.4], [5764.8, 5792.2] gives 1.03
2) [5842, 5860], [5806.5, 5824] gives 0.97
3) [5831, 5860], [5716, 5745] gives 0.99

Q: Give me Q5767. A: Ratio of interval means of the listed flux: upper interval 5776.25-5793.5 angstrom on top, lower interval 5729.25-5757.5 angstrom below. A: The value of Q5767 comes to 0.92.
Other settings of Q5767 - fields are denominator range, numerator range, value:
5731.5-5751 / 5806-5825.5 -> 0.98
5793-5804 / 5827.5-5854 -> 1.03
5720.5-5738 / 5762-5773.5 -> 0.97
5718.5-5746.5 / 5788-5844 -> 0.98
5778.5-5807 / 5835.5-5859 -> 1.01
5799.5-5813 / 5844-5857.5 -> 0.96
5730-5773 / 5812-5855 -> 0.98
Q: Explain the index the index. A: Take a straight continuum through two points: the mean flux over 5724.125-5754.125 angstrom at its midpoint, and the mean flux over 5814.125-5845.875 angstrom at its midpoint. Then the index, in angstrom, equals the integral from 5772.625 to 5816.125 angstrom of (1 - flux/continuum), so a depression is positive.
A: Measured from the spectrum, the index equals 1.0 angstrom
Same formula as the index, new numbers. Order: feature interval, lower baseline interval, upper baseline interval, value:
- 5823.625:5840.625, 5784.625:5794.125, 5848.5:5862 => -1.1 angstrom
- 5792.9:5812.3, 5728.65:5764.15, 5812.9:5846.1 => 0.3 angstrom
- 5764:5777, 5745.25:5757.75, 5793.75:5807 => 0.5 angstrom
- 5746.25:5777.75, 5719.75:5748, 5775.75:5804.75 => -0.5 angstrom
